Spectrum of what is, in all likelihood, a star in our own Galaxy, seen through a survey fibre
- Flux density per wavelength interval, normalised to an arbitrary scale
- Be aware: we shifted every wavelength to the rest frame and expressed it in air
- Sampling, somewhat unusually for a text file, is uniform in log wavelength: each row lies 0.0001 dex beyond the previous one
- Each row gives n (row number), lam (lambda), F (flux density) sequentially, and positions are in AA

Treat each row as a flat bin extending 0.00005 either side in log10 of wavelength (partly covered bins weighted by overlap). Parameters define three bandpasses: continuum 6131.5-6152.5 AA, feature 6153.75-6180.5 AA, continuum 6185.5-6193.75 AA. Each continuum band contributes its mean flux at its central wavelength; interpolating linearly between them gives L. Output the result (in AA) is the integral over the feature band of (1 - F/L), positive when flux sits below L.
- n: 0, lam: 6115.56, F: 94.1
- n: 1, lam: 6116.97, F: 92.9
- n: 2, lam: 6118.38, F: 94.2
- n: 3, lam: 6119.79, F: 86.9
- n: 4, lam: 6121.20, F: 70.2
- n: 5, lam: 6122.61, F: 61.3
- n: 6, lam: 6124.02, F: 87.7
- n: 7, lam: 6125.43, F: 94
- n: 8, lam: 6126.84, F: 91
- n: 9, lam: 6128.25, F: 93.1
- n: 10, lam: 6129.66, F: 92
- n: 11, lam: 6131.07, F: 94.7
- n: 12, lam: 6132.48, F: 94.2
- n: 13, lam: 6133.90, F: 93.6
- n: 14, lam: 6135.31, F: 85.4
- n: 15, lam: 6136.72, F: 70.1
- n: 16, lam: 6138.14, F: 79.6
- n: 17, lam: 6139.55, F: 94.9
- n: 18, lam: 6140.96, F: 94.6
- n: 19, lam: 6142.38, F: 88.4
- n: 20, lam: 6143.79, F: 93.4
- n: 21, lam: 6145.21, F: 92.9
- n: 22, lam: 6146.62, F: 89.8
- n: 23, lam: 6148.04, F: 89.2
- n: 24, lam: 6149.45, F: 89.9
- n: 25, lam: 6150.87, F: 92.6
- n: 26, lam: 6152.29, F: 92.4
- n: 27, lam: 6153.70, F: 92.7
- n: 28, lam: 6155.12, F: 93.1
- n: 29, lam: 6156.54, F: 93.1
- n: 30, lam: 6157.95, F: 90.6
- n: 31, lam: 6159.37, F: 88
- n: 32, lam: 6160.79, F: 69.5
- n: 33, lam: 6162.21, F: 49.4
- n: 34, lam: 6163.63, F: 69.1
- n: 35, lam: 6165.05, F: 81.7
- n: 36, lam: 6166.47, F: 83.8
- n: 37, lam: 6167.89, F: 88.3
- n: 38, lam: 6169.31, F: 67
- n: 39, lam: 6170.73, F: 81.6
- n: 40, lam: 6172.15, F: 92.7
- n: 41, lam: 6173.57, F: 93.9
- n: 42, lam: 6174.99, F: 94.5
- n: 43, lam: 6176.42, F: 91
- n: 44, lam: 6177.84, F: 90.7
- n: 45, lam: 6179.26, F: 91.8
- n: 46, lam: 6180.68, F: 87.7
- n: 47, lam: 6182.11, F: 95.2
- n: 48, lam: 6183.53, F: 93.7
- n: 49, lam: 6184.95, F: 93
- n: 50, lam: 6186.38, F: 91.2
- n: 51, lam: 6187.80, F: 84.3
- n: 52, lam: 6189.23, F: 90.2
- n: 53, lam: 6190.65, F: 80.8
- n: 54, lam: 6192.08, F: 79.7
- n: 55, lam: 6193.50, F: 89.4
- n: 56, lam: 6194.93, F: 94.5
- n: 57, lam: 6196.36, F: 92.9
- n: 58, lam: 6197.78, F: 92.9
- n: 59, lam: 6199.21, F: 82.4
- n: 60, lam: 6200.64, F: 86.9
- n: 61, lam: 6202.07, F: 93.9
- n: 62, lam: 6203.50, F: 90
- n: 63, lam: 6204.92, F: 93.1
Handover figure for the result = 1.0 AA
